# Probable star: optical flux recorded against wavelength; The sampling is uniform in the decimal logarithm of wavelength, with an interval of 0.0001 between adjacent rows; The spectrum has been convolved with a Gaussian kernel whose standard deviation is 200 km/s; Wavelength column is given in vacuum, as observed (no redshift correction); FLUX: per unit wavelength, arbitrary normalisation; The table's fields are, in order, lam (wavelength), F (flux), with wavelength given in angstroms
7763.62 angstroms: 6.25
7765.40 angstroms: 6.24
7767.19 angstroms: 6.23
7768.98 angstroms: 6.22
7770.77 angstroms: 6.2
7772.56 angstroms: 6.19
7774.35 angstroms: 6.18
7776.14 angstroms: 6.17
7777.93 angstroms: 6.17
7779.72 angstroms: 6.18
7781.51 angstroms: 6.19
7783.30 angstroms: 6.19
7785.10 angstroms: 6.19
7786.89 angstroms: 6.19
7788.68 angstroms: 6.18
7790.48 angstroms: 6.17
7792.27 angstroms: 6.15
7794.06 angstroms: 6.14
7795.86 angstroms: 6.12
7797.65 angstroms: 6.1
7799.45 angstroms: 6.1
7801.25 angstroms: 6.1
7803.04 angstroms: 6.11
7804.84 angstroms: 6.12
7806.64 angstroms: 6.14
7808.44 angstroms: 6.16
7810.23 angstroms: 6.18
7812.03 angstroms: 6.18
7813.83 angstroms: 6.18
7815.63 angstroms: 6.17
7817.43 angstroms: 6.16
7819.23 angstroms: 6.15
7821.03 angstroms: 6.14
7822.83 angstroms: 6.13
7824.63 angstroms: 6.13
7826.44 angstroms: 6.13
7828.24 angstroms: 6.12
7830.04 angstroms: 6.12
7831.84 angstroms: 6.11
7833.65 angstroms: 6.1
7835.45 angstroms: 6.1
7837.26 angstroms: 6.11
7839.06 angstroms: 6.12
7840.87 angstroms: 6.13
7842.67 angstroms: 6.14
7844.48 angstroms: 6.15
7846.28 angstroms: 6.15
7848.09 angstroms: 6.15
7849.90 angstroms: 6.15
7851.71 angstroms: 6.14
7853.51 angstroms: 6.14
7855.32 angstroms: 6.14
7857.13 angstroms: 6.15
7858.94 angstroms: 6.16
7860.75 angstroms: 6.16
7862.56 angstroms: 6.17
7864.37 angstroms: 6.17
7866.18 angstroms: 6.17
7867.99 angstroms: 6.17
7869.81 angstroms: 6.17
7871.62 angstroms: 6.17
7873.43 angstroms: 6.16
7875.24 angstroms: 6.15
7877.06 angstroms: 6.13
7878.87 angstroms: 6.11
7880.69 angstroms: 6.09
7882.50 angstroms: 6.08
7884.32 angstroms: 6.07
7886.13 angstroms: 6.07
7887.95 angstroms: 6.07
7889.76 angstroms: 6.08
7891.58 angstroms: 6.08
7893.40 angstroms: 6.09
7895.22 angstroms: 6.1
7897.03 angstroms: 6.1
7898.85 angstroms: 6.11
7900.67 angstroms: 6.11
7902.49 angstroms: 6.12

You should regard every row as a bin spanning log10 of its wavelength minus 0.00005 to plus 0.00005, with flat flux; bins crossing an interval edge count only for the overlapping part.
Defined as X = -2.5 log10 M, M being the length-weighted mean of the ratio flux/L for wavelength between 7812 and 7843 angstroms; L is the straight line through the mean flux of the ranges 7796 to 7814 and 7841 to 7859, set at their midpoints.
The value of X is 0.00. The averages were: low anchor 6.14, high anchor 6.15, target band 6.13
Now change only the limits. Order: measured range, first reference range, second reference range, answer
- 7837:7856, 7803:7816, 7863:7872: 0.00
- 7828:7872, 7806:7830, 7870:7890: 0.00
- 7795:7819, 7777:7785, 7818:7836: 0.00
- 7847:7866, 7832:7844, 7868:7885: -0.01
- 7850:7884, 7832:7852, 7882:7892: -0.01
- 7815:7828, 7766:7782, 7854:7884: 0.00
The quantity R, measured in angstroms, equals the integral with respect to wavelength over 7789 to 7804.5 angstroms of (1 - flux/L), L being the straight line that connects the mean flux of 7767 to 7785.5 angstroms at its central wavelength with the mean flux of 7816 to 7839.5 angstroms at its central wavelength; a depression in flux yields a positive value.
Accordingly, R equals 0.1 angstroms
